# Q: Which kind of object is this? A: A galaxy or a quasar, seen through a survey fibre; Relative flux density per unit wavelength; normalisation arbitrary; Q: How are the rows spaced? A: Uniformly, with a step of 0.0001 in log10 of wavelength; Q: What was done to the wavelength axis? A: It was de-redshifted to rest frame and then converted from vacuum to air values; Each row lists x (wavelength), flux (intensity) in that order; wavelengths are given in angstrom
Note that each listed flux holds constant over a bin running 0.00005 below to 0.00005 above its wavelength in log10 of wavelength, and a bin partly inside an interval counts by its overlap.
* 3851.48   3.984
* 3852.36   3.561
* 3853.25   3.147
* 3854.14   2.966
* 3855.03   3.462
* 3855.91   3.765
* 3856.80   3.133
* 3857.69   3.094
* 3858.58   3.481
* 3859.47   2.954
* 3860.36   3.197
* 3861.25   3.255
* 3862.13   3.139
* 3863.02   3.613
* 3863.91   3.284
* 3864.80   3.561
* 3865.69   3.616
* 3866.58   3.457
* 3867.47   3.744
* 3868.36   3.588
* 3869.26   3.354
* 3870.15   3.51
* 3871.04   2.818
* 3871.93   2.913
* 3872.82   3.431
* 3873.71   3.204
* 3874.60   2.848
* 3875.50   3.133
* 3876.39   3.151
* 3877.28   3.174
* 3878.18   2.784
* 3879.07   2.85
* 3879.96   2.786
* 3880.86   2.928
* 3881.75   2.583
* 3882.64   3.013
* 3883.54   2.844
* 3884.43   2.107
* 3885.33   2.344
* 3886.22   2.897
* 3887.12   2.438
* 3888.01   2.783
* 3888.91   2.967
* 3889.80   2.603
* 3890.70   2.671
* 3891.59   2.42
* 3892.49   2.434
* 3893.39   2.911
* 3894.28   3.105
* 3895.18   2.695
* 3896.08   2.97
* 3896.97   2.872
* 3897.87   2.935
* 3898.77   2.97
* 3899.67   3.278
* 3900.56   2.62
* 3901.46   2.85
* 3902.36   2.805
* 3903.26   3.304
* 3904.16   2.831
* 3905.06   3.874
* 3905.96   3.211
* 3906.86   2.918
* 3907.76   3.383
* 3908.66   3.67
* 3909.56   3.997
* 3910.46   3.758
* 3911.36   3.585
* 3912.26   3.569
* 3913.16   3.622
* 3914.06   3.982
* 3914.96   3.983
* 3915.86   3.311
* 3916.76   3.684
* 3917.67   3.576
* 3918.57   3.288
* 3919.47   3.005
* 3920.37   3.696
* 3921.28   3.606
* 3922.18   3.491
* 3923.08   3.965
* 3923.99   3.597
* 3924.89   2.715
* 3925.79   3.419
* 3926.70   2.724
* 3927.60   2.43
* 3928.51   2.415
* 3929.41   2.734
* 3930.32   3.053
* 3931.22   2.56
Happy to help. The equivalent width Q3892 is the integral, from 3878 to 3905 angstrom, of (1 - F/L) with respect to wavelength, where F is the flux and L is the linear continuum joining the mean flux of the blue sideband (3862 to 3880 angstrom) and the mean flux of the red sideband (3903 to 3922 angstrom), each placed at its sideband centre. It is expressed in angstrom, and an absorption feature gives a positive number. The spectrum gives 4.63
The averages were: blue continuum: 3.25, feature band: 2.8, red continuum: 3.52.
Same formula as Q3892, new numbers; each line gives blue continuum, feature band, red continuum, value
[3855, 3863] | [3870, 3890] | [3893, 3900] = 1.54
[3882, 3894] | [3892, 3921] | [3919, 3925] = -1.53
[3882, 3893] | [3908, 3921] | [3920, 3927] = -1.66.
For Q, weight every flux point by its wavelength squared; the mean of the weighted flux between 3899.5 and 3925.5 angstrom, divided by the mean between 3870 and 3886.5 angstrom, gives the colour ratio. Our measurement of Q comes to 1.2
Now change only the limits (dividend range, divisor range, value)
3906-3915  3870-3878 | 1.19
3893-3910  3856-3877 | 0.97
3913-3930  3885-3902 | 1.21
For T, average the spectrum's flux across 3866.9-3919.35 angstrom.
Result 3.1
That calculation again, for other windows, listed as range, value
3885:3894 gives 2.66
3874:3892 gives 2.77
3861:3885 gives 3.13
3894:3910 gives 3.13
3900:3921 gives 3.42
